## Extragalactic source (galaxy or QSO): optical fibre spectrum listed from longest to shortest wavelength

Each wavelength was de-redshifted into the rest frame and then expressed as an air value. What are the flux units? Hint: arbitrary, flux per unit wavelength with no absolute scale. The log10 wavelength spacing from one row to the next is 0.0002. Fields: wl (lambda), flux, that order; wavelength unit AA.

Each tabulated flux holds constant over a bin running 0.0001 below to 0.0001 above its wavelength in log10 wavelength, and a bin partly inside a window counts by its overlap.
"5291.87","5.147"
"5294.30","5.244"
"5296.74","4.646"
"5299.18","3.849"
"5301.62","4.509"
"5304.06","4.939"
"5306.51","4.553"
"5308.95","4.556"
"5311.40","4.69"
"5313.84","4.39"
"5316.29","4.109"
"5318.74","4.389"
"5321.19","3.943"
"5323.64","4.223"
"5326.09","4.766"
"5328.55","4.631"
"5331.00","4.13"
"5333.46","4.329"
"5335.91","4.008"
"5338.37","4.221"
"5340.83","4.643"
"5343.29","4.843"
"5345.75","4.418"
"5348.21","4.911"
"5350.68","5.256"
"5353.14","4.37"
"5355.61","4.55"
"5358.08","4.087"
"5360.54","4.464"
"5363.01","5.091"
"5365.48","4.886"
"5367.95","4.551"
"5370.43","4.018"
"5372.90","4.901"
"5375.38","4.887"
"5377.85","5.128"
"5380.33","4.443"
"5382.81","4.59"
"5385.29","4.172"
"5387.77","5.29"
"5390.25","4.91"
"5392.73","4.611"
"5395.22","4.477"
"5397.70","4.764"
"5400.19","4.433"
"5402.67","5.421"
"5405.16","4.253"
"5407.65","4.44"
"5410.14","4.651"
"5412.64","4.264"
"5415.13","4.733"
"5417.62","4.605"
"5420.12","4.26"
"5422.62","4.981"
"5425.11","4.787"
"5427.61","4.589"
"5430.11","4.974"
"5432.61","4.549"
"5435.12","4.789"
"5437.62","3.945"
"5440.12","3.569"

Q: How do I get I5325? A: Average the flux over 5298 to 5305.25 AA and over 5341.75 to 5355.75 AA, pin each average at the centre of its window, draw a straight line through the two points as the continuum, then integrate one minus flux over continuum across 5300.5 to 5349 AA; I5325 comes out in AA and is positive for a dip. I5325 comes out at 1.3 AA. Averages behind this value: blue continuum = 4.44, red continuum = 4.74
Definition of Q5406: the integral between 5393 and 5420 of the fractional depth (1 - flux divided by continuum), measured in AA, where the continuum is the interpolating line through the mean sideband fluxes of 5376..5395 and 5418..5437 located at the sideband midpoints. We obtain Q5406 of 0.63 AA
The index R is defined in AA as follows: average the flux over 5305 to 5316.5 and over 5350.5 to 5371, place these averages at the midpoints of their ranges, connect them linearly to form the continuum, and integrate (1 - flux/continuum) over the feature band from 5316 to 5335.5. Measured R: 0.90 AA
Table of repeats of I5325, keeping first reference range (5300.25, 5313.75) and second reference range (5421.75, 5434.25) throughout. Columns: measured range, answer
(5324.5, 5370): 1.1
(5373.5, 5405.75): -0.1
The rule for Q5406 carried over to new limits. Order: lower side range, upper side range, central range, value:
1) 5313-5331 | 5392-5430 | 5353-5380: -0.92 AA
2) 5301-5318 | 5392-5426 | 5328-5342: 0.75 AA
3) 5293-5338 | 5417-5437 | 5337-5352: -0.70 AA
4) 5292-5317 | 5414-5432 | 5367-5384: 0.02 AA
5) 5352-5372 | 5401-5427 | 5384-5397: -0.33 AA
